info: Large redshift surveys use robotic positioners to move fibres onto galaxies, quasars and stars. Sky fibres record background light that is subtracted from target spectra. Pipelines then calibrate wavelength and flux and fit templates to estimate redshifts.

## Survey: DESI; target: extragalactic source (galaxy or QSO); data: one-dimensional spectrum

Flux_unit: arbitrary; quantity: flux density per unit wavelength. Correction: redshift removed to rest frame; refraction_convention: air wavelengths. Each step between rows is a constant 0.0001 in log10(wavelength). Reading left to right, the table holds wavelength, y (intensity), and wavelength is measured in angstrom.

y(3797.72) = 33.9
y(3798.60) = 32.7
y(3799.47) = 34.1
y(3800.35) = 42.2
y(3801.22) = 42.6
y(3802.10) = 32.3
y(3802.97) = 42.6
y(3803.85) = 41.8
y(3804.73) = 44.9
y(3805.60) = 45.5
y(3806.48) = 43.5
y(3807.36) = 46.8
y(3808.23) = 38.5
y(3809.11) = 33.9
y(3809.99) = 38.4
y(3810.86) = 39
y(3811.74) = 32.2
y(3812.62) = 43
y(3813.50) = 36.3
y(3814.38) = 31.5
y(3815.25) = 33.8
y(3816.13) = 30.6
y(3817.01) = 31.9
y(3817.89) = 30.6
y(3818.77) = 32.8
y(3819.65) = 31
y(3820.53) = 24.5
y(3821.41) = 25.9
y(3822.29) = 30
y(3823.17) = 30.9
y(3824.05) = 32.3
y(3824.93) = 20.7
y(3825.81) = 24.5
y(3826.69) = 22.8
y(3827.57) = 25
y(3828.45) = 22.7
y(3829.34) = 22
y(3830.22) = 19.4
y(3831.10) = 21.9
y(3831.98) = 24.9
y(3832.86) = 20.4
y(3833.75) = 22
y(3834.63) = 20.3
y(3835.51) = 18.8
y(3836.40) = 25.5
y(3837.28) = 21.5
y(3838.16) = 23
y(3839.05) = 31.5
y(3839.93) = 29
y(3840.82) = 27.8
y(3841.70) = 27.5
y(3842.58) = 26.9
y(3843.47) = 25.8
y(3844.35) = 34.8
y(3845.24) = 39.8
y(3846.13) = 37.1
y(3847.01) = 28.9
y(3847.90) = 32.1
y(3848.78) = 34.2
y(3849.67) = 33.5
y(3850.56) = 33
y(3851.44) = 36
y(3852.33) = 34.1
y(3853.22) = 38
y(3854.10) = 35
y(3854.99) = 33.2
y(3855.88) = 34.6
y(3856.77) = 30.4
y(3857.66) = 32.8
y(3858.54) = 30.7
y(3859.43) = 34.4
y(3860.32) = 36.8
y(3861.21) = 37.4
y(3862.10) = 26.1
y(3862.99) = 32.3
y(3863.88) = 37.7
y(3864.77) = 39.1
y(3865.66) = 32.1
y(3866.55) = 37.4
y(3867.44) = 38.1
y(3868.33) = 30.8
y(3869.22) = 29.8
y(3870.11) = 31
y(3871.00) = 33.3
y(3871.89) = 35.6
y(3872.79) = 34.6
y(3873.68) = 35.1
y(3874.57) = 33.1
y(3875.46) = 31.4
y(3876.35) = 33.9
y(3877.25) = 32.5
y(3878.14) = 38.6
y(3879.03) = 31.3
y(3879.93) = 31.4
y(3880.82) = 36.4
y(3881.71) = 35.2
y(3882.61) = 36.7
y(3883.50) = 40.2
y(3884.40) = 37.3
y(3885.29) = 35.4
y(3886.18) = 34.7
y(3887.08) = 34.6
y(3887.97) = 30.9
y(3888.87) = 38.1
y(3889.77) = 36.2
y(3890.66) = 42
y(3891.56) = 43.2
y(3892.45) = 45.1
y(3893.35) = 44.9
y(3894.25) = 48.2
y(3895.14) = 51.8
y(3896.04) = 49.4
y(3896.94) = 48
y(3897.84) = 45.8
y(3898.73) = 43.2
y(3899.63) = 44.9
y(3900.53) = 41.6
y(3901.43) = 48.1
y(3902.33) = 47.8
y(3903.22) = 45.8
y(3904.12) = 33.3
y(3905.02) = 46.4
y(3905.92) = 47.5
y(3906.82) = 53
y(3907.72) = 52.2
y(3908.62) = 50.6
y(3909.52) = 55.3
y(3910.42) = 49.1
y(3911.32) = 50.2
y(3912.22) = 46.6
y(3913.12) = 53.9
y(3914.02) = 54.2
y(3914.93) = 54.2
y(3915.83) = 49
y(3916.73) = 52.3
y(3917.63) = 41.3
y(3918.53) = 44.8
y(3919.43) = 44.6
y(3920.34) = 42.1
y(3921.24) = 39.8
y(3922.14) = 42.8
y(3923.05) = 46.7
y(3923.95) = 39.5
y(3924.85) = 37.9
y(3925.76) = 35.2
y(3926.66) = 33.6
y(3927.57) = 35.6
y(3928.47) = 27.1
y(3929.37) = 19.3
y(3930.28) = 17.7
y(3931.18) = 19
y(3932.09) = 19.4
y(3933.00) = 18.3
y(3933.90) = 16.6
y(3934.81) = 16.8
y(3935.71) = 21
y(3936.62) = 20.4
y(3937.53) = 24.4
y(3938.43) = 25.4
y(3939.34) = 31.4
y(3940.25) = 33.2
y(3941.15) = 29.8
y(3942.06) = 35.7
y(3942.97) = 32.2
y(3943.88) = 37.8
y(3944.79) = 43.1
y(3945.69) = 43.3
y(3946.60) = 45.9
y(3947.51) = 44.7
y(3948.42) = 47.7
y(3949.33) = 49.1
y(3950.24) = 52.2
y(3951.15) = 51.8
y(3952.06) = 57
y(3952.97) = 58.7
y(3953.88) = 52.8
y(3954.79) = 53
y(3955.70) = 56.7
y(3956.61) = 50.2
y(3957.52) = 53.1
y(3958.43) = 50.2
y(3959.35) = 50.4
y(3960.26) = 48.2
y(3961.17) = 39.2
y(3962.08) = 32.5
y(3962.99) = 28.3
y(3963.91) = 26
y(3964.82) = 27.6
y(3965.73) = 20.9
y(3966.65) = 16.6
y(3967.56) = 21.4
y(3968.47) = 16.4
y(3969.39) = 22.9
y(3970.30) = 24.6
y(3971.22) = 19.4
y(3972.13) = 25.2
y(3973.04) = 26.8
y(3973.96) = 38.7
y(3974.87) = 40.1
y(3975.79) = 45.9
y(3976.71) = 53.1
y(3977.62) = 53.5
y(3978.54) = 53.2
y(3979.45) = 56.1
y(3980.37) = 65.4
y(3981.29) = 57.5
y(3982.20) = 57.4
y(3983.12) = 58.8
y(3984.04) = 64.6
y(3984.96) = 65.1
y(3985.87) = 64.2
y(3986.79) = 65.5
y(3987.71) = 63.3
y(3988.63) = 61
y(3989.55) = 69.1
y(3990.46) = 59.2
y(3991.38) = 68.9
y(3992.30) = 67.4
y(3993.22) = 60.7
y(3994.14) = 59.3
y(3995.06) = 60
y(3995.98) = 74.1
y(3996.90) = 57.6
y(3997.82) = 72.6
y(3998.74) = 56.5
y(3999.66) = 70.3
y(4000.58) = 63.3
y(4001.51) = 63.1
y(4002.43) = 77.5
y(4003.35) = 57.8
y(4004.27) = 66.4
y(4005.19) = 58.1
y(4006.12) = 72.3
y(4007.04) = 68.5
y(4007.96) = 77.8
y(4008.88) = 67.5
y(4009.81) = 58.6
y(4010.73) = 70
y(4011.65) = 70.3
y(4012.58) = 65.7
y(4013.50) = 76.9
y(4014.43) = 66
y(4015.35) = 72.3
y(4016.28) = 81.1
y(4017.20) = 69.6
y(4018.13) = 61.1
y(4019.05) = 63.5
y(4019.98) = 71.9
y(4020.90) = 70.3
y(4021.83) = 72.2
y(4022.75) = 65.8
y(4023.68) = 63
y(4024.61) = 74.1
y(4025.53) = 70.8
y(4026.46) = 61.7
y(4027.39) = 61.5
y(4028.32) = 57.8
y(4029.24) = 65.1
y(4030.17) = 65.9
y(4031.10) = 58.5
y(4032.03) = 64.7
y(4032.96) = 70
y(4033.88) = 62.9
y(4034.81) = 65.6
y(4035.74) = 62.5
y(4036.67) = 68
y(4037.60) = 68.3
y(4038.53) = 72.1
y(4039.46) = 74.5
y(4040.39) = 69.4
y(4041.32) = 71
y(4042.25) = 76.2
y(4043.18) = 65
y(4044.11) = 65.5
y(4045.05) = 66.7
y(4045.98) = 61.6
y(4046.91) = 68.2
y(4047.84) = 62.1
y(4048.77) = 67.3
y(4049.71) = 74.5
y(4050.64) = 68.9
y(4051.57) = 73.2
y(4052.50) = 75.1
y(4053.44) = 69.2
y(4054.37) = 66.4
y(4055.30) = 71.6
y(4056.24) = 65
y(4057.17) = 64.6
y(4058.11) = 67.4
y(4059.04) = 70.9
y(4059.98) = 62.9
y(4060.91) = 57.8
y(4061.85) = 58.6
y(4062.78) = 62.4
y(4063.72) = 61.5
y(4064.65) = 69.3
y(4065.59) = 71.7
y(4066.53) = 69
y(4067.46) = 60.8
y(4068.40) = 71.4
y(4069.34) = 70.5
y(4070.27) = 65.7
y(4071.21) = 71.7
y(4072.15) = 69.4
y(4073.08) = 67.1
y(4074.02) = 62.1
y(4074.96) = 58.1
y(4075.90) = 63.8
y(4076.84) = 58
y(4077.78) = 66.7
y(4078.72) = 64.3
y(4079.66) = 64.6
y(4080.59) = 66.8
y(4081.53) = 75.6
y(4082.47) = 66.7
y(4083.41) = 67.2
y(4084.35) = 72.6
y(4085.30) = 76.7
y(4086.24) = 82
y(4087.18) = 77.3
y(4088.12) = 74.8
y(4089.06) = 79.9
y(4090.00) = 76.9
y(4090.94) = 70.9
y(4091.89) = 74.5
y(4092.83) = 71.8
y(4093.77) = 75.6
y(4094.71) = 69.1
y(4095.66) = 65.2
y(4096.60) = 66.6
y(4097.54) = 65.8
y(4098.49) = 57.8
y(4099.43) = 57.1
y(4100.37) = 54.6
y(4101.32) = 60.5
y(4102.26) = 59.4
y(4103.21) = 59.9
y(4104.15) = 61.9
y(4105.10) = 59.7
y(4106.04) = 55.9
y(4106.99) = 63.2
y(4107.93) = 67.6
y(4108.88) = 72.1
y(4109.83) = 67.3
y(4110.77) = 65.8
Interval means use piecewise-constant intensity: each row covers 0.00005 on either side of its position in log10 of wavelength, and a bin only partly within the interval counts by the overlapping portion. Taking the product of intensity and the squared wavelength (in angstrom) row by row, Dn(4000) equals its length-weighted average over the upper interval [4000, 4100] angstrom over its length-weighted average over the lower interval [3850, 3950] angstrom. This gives 1.9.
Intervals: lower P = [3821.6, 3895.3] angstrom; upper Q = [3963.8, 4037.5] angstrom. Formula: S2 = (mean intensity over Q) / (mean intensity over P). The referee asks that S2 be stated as 1.82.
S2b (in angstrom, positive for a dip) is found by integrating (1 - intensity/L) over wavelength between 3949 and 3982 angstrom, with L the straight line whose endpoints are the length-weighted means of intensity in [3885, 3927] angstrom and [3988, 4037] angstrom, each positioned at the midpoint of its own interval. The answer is 8.7 angstrom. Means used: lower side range 44.7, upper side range 66.3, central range 41.6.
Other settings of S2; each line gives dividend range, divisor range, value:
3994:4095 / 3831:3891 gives 2.10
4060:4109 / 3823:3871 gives 2.24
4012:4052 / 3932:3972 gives 1.90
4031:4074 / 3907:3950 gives 1.78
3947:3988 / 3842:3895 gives 1.28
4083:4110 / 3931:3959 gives 1.75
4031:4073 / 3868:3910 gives 1.68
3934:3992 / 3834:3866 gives 1.38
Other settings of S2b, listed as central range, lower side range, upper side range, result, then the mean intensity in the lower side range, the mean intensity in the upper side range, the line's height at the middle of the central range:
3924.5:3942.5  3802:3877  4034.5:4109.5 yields 7.93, 31.8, 67.3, 46.2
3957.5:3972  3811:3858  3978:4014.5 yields 6.85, 29.3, 64.7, 57.8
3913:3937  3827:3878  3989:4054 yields 5.81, 30.7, 67.2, 46.3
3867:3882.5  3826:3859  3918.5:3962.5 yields -0.99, 28.5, 38.1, 31.7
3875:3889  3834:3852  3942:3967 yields -0.27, 29.3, 43.2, 34.2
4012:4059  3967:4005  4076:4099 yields -4.52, 54.2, 70.2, 62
